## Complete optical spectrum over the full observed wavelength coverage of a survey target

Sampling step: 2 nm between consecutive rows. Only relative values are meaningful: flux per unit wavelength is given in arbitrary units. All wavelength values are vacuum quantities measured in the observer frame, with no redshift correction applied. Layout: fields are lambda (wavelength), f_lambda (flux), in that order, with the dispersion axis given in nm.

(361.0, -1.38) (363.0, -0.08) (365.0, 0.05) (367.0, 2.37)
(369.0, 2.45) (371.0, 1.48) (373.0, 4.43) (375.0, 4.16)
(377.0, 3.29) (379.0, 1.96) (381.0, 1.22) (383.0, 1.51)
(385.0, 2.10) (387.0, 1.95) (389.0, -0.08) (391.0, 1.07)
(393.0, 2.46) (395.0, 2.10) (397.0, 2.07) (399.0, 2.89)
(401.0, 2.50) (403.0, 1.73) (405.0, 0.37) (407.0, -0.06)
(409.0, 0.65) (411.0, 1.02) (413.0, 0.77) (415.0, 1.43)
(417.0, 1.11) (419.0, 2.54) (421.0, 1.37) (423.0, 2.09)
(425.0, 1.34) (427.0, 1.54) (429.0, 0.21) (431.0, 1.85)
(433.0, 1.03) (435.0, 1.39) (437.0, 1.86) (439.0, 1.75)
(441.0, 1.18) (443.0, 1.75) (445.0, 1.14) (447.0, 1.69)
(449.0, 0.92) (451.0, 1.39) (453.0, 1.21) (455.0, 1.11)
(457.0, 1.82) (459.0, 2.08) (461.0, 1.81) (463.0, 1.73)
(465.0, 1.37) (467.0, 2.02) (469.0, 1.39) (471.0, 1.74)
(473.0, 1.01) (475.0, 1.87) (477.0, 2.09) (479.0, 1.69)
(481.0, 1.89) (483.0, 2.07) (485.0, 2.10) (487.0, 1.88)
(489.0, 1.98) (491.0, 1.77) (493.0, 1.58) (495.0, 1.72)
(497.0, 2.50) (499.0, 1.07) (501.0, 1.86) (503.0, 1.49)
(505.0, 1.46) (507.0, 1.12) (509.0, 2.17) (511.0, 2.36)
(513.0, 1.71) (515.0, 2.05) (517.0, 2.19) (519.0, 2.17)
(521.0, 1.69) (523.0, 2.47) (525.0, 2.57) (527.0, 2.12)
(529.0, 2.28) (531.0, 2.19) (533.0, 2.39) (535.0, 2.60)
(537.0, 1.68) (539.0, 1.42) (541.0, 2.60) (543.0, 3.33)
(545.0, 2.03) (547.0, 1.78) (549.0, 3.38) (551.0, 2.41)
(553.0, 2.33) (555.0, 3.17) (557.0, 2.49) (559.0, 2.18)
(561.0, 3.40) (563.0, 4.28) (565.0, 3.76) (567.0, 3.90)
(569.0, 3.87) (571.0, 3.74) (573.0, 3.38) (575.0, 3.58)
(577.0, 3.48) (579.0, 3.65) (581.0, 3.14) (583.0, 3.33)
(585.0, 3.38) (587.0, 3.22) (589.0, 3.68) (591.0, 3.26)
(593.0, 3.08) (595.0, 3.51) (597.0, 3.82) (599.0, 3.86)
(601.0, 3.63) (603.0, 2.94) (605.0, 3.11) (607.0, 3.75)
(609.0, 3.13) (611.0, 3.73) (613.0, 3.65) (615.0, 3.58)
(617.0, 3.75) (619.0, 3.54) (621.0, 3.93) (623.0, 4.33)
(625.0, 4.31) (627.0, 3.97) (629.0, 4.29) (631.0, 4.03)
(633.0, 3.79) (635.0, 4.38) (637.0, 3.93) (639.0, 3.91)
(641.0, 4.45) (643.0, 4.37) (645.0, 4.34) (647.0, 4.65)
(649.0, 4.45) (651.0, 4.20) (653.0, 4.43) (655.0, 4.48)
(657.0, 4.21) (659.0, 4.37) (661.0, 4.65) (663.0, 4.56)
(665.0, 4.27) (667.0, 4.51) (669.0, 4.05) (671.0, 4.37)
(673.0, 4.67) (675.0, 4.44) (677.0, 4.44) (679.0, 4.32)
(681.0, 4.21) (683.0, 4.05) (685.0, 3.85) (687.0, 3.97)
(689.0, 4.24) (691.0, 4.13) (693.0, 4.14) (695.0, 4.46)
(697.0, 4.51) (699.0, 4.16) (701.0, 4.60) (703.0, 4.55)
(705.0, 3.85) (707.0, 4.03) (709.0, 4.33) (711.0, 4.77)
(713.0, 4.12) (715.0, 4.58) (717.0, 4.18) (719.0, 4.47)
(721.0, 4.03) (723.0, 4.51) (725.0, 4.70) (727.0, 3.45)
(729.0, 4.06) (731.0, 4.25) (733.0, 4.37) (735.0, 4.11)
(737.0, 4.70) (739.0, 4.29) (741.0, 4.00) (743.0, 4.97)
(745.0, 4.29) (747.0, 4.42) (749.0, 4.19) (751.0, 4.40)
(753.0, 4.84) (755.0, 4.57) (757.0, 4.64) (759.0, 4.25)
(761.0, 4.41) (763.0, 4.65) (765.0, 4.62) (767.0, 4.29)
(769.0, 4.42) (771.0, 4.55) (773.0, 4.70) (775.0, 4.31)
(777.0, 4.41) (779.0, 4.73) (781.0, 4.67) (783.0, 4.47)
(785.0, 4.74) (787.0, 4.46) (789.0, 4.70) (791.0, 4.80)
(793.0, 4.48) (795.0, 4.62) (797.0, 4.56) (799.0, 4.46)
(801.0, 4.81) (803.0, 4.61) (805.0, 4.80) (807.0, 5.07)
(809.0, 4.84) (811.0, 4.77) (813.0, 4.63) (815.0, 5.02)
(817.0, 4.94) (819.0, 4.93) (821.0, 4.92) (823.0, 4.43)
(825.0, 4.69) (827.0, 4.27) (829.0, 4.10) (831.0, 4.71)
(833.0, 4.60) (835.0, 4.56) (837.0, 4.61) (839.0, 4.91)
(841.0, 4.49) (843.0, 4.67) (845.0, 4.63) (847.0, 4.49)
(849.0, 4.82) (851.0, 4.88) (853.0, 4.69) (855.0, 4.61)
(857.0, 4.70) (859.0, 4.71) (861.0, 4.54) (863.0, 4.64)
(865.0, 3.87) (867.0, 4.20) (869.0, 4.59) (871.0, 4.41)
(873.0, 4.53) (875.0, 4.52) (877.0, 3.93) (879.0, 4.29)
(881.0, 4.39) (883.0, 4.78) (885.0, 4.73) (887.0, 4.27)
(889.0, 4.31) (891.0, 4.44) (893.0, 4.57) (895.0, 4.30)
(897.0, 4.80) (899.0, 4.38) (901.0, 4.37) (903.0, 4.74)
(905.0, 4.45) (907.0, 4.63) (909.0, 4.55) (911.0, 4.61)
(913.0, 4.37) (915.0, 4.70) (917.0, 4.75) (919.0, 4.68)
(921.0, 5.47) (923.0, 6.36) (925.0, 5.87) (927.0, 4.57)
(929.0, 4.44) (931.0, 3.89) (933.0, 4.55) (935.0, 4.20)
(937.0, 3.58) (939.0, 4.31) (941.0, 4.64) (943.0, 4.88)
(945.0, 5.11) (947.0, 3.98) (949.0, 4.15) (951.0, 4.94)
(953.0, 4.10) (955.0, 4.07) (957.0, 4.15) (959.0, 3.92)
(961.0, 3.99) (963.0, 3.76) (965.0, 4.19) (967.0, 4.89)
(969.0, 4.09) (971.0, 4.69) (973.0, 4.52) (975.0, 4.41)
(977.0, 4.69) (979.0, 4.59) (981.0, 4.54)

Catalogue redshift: 0.41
